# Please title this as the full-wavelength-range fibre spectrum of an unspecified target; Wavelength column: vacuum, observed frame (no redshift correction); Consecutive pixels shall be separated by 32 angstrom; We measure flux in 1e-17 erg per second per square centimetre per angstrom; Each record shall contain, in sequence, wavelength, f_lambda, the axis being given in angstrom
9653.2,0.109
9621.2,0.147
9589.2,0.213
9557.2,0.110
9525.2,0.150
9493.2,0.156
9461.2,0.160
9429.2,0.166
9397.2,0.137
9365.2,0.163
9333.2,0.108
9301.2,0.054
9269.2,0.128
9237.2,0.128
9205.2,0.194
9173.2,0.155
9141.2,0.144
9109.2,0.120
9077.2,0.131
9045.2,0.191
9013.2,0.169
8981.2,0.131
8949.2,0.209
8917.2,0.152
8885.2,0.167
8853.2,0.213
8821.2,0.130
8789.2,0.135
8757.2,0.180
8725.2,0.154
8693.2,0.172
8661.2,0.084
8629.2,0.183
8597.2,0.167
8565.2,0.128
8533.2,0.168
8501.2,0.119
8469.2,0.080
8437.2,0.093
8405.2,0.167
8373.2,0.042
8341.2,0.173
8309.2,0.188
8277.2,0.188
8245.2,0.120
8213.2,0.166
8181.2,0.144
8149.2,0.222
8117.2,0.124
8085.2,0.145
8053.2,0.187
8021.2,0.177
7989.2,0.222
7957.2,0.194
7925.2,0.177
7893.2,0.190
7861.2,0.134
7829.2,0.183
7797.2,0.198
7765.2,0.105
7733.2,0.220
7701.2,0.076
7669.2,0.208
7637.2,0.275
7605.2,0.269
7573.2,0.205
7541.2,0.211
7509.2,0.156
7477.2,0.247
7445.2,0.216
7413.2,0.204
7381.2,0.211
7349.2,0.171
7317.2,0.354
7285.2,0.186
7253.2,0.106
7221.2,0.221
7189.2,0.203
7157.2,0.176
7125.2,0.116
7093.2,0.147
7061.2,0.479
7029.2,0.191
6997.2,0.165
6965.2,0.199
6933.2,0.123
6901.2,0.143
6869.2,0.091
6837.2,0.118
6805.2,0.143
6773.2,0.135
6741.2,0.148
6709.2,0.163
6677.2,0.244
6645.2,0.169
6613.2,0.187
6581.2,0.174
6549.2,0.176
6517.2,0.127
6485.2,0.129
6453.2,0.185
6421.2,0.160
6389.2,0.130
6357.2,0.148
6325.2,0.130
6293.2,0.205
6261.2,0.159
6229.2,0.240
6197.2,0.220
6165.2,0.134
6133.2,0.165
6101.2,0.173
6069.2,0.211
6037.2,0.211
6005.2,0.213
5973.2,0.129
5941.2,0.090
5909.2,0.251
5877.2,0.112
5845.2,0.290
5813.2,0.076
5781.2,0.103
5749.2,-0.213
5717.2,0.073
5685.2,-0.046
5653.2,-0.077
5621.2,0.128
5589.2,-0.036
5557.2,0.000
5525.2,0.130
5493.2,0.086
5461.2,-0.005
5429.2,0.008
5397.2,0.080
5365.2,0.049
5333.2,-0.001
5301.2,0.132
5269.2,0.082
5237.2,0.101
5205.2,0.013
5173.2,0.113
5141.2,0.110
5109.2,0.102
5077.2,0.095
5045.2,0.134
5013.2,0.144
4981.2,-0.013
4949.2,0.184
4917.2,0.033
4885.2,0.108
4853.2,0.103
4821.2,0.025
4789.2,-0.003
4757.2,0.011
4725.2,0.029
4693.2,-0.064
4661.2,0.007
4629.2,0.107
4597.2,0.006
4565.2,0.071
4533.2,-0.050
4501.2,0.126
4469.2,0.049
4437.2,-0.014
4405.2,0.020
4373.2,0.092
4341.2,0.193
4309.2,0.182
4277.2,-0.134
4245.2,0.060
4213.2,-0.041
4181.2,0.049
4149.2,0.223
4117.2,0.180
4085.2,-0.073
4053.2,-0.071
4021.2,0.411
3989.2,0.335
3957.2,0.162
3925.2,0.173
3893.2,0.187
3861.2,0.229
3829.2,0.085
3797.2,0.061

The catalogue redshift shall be 0.893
